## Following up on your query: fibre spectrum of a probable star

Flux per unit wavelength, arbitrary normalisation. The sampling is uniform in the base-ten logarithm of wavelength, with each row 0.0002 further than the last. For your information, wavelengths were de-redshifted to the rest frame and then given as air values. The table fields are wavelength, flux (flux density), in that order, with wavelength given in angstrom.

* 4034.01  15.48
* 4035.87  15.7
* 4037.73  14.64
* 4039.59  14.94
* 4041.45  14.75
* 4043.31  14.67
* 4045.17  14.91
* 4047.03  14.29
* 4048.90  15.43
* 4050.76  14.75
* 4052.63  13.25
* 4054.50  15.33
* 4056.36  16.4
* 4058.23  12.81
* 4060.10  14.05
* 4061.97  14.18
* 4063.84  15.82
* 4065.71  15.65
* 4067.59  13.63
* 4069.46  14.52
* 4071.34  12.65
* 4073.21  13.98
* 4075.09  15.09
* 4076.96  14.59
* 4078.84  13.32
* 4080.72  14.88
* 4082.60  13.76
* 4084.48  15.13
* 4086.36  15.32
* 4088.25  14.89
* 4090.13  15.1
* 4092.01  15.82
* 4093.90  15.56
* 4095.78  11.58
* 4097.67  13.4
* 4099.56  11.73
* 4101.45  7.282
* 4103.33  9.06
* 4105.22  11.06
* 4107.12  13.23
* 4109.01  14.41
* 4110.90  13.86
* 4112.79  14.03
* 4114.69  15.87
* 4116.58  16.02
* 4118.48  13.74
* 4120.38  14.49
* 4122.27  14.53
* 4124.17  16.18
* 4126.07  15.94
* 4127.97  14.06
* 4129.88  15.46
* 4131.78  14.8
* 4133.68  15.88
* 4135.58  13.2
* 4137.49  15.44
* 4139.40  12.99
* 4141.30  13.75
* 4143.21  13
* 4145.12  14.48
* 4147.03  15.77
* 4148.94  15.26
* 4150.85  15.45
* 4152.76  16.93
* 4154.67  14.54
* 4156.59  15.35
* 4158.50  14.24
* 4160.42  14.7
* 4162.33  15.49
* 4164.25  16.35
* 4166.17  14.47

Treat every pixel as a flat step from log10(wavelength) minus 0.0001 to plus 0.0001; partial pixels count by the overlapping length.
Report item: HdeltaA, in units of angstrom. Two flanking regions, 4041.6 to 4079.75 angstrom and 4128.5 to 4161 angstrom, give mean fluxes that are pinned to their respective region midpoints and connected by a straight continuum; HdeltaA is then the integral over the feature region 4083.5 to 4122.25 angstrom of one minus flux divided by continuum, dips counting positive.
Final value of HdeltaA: 2.7 angstrom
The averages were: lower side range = 14.5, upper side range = 14.8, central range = 13.6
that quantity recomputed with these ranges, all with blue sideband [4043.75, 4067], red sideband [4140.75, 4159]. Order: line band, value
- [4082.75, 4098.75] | 0.3 angstrom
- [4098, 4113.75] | 3.1 angstrom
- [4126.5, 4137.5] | 0.1 angstrom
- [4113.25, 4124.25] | -0.1 angstrom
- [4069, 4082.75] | 0.6 angstrom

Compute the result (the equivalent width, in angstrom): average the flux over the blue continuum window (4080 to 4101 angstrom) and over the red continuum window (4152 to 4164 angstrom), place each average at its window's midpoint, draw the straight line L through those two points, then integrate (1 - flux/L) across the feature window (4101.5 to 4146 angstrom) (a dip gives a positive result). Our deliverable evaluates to 2.0 angstrom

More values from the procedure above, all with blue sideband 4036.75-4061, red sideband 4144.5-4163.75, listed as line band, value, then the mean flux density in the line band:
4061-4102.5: 2.38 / 14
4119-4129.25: 0.06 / 15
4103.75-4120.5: 1.24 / 13.9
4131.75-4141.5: 0.52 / 14.4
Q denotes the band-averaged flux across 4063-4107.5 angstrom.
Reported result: 13.6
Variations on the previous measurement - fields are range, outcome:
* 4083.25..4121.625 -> 13.6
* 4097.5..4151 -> 13.9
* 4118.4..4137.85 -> 14.9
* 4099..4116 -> 12.4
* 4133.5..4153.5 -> 14.7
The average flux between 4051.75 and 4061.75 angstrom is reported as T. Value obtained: 14.4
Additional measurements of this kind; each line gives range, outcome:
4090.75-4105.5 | 12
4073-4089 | 14.6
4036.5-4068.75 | 14.7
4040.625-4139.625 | 14.2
